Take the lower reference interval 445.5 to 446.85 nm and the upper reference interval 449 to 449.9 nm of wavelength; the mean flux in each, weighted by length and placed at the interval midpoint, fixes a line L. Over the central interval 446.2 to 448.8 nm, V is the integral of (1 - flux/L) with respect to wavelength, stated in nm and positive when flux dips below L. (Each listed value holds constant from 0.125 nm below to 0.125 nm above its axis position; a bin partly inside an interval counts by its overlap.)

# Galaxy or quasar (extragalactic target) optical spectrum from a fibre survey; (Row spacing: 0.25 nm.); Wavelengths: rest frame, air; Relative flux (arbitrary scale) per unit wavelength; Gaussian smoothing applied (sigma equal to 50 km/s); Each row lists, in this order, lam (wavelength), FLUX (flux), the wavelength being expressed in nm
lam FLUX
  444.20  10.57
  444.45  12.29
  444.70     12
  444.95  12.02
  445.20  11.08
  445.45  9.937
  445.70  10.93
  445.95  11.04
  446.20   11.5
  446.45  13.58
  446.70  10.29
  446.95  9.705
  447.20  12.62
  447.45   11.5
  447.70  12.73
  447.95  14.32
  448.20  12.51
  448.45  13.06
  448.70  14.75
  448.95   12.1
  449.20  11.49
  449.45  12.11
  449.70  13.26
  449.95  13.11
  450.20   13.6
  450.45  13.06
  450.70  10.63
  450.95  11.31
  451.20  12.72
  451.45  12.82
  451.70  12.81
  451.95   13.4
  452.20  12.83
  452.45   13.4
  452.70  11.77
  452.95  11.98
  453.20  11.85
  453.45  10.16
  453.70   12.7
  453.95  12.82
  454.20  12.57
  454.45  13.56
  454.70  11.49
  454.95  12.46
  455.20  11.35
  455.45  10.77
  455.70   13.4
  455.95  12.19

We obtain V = -0.15 nm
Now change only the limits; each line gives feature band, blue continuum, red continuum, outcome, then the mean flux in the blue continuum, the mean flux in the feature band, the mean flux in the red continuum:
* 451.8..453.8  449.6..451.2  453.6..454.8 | 0.05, 12.5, 12.3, 12.7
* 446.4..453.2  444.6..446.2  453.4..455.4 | -0.48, 11.2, 12.5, 12.2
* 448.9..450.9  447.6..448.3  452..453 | 0.09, 13.2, 12.4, 12.6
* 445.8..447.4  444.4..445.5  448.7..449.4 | 0.05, 11.5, 11.4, 12.4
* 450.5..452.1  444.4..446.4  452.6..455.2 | -0.06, 11.4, 12.3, 12.1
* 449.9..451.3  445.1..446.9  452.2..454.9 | -0.06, 11.1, 12.4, 12.3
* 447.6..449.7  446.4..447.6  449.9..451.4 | -0.19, 11.4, 12.9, 12.4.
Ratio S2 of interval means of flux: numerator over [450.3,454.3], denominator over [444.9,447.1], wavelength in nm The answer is 1.1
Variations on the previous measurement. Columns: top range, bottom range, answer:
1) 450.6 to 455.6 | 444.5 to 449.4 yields 1.02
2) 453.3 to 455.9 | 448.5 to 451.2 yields 0.97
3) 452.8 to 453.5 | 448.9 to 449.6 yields 0.96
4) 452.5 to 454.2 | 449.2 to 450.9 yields 0.96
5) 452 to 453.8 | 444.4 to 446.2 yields 1.07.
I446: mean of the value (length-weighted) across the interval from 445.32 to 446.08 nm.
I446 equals 10.6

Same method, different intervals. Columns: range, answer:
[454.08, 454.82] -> 12.5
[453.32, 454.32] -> 12.1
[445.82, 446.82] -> 11.6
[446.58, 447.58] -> 11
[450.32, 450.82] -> 11.9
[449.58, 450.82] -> 12.7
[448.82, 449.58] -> 11.9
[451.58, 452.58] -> 13.1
